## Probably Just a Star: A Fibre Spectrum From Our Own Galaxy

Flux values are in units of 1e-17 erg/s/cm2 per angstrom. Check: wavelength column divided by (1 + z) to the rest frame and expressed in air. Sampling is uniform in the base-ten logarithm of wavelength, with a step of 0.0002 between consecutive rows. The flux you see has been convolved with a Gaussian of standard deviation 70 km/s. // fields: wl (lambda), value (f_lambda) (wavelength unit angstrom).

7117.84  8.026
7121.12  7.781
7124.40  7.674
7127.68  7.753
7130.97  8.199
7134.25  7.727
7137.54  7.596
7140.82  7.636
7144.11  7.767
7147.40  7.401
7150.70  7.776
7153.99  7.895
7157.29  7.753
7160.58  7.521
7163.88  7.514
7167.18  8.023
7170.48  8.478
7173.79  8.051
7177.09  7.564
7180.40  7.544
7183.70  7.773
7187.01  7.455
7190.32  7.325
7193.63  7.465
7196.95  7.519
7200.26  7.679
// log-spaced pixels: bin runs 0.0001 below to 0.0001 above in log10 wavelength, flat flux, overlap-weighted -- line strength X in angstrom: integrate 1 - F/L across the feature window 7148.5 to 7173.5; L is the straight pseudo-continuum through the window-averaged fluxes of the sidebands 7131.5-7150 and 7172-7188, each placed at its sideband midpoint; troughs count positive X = -0.56 angstrom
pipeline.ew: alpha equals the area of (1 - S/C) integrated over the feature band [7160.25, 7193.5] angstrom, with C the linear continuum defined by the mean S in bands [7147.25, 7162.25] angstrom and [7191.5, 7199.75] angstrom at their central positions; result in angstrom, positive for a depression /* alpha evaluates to -0.6 angstrom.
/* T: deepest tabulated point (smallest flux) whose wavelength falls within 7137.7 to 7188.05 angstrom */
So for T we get 7.401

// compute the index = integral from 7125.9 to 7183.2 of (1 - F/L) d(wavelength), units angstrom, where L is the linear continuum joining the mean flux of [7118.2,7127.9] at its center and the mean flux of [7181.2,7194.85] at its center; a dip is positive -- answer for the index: -1.0 angstrom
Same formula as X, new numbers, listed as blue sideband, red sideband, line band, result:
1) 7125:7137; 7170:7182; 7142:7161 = 0.4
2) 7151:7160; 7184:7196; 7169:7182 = -0.5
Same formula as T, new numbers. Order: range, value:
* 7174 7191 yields 7.325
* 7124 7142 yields 7.596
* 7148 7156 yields 7.776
